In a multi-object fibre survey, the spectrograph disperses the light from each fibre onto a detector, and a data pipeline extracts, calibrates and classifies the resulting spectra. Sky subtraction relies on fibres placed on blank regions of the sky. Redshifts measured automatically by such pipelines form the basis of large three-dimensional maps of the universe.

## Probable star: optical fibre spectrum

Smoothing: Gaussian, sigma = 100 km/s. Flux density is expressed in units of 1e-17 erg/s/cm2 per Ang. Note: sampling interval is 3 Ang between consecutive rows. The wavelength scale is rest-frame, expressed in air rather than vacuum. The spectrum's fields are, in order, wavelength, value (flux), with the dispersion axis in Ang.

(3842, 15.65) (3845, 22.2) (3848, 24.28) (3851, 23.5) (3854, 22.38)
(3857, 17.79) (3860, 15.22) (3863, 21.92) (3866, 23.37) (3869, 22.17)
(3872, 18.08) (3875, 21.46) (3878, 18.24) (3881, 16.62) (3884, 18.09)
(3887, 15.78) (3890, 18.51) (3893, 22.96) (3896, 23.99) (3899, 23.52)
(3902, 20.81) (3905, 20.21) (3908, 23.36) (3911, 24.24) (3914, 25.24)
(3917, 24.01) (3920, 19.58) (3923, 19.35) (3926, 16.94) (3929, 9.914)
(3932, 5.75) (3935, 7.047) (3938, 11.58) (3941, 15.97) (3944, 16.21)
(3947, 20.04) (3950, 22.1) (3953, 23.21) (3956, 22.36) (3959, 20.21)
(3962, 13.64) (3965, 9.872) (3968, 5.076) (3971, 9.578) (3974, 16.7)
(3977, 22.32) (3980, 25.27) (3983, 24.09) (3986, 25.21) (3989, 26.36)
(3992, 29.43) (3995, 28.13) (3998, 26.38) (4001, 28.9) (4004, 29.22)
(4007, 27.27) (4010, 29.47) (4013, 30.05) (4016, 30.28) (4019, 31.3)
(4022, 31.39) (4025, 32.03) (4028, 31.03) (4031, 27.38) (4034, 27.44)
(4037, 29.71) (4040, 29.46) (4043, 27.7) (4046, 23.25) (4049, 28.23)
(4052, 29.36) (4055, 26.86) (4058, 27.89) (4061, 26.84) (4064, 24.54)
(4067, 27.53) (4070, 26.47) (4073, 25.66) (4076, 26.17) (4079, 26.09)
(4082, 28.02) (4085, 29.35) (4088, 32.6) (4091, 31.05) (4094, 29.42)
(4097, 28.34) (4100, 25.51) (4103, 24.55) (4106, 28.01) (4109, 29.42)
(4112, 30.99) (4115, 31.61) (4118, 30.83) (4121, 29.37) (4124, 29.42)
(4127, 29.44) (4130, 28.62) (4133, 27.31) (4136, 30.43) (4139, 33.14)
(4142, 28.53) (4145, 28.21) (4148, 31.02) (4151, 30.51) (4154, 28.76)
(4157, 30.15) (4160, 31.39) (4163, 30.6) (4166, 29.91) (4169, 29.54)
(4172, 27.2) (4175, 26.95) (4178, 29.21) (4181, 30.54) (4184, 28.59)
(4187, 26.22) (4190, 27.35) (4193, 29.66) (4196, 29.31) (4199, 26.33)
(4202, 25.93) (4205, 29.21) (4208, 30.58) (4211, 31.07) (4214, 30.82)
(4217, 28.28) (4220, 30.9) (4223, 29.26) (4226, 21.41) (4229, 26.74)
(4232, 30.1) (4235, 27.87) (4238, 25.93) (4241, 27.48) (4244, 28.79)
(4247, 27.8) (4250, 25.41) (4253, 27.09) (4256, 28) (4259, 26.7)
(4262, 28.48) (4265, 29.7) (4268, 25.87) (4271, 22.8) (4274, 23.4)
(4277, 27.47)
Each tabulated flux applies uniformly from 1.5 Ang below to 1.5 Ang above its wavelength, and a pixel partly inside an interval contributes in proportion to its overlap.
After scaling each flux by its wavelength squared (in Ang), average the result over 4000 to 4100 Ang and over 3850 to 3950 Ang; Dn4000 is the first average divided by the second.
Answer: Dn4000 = 1.6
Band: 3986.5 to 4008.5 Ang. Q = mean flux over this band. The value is 27.8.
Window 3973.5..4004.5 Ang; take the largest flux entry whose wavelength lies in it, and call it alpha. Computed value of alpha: 29.43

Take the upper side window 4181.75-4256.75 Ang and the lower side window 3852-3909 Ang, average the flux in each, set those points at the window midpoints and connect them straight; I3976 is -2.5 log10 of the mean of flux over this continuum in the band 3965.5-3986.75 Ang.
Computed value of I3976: 0.26 mag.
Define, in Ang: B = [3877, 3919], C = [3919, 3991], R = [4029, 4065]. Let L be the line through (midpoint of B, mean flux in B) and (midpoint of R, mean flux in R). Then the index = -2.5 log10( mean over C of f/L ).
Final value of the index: 0.354 mag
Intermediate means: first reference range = 21.1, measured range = 17.1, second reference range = 27.5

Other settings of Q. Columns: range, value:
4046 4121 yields 28.1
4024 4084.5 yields 27.6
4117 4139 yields 29.6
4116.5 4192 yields 29.3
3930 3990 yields 17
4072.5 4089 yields 28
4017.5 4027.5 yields 31.5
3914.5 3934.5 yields 15.9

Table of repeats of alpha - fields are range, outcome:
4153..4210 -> 31.39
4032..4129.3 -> 32.6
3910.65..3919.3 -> 25.24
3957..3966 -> 20.21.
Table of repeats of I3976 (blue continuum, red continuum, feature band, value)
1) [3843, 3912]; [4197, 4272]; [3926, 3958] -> 0.38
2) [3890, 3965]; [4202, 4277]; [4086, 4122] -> -0.23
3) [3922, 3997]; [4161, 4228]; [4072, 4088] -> -0.18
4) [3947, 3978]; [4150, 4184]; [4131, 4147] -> -0.07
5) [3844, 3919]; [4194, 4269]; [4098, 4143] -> -0.13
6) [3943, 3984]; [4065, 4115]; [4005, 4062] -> -0.22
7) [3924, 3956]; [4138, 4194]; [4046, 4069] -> -0.20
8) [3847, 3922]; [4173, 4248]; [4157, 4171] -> -0.11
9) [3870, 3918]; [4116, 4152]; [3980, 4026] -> -0.14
